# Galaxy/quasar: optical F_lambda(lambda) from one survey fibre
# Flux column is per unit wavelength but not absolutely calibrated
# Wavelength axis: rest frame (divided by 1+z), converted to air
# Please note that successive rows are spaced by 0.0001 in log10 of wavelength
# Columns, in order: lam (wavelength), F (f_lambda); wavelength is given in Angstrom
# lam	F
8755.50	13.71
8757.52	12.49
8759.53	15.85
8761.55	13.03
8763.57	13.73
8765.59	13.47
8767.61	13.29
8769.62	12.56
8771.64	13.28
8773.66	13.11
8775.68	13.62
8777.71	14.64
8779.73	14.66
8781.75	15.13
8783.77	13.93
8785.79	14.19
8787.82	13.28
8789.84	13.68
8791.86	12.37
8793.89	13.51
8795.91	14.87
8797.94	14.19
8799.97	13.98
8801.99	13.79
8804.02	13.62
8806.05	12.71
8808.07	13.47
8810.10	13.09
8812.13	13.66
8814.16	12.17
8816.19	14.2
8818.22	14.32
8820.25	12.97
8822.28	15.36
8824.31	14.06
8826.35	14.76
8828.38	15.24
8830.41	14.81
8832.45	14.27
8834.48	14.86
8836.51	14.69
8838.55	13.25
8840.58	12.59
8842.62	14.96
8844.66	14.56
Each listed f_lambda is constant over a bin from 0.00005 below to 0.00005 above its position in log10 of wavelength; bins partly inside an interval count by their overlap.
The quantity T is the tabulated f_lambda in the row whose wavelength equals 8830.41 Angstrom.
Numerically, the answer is 14.81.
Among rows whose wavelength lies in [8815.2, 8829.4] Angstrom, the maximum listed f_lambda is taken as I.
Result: 15.36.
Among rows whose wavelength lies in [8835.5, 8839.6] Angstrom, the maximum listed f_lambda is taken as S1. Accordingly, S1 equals 14.69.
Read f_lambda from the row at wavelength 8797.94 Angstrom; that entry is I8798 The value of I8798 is 14.19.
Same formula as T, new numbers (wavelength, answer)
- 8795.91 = 14.87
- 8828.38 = 15.24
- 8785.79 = 14.19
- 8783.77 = 13.93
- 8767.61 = 13.29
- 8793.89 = 13.51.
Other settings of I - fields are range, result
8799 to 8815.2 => 13.98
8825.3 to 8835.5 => 15.24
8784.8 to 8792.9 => 14.19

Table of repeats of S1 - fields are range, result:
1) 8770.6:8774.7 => 13.28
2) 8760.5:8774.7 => 13.73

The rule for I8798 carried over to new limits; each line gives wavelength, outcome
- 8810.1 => 13.09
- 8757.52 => 12.49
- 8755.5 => 13.71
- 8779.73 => 14.66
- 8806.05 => 12.71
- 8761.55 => 13.03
